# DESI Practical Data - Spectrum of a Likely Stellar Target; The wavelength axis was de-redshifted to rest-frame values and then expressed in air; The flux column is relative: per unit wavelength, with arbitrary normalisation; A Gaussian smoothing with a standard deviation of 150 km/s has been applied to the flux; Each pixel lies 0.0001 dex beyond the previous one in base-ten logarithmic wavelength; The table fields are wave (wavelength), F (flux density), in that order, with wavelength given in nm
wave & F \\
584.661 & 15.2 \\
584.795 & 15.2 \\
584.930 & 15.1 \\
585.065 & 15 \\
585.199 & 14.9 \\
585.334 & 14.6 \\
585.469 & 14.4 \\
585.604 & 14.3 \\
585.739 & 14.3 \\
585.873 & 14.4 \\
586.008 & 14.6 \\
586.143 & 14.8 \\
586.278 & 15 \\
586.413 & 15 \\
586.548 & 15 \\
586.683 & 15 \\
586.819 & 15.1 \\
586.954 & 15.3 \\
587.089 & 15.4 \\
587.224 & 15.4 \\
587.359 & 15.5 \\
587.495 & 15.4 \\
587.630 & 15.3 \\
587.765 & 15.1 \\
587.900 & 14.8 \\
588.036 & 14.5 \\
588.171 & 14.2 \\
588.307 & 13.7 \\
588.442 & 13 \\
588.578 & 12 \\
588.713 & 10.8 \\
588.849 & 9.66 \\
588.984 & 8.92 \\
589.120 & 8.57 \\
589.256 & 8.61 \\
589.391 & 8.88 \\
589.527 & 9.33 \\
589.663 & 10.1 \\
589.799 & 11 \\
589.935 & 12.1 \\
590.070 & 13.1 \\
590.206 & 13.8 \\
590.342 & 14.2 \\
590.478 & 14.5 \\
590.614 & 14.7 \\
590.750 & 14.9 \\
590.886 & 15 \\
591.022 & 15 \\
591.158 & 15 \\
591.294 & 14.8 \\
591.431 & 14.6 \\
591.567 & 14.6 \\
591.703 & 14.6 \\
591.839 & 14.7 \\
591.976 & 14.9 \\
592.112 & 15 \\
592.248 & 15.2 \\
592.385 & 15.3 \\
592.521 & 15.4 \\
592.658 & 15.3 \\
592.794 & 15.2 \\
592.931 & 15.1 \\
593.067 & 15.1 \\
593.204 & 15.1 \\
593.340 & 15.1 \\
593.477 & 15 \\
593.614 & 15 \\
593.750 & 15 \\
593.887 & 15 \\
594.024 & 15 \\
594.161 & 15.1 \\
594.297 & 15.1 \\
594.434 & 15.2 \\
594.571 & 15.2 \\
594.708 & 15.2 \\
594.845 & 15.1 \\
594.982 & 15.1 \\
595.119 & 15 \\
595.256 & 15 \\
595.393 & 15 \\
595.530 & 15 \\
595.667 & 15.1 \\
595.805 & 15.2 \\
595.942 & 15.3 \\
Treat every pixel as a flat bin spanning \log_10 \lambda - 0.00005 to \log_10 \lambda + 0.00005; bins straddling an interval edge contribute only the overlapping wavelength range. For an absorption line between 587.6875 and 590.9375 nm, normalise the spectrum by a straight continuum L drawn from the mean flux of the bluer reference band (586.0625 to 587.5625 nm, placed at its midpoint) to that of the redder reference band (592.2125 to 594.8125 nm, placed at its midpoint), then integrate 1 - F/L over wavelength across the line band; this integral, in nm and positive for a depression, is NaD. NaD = 0.610 nm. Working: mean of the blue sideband 15.2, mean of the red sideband 15.1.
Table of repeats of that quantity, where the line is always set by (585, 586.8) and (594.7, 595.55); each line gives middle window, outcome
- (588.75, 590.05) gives 0.44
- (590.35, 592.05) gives 0.02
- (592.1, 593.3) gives -0.02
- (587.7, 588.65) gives 0.06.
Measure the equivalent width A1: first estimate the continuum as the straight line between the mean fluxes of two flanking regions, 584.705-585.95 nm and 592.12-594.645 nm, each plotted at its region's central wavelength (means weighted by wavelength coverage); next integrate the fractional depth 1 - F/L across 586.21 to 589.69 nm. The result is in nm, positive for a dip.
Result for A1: 0.41 nm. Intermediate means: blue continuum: 14.7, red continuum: 15.1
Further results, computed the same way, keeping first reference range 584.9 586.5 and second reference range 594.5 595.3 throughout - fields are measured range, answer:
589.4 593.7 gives 0.21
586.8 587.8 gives -0.04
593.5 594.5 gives 0.00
